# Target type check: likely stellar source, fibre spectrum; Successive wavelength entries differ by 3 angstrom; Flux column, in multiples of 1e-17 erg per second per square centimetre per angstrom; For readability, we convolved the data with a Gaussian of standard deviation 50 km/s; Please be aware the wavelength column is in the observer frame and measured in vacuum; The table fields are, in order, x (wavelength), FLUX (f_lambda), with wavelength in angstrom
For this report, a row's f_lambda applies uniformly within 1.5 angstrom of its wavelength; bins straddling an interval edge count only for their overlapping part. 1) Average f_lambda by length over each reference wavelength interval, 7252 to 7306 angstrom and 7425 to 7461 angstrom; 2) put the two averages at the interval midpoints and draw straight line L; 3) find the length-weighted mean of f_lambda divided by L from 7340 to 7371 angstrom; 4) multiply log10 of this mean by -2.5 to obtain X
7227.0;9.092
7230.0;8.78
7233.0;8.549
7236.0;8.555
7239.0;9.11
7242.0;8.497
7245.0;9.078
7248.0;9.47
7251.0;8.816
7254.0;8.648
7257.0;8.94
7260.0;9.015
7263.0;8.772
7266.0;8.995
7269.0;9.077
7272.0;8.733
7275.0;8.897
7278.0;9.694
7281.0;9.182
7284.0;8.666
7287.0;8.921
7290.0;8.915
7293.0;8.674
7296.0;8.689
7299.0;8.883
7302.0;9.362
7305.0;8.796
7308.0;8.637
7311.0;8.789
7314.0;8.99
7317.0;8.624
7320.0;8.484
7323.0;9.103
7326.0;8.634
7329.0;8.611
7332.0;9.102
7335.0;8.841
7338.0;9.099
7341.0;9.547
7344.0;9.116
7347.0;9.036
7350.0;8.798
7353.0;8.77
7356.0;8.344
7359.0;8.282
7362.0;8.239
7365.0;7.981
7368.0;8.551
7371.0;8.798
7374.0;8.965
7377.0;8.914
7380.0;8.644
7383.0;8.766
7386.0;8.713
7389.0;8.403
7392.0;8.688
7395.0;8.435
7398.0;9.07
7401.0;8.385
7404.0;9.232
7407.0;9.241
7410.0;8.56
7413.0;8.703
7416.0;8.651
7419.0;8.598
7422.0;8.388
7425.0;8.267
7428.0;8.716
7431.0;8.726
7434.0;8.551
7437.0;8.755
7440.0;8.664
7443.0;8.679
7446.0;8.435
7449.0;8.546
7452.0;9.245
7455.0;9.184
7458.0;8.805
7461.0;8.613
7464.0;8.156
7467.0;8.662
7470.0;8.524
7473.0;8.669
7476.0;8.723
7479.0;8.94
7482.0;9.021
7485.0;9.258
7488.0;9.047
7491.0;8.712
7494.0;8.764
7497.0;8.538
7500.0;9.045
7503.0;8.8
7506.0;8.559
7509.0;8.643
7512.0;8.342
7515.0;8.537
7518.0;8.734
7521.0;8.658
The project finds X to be 0.02 mag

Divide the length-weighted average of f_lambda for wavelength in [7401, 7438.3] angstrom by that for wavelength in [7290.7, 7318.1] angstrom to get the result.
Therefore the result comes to 0.98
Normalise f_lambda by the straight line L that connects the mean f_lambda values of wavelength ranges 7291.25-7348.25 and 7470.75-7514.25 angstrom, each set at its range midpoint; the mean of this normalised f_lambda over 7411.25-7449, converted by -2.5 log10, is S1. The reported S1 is 0.03 mag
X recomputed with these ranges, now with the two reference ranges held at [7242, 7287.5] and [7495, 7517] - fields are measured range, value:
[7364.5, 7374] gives 0.03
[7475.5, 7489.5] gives -0.04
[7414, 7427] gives 0.03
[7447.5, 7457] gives -0.03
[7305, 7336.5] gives 0.01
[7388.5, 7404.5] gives 0.01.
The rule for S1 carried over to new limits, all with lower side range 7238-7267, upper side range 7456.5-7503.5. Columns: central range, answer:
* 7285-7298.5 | 0.01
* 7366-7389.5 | 0.02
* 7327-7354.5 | -0.01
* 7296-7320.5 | 0.01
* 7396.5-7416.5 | 0.00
